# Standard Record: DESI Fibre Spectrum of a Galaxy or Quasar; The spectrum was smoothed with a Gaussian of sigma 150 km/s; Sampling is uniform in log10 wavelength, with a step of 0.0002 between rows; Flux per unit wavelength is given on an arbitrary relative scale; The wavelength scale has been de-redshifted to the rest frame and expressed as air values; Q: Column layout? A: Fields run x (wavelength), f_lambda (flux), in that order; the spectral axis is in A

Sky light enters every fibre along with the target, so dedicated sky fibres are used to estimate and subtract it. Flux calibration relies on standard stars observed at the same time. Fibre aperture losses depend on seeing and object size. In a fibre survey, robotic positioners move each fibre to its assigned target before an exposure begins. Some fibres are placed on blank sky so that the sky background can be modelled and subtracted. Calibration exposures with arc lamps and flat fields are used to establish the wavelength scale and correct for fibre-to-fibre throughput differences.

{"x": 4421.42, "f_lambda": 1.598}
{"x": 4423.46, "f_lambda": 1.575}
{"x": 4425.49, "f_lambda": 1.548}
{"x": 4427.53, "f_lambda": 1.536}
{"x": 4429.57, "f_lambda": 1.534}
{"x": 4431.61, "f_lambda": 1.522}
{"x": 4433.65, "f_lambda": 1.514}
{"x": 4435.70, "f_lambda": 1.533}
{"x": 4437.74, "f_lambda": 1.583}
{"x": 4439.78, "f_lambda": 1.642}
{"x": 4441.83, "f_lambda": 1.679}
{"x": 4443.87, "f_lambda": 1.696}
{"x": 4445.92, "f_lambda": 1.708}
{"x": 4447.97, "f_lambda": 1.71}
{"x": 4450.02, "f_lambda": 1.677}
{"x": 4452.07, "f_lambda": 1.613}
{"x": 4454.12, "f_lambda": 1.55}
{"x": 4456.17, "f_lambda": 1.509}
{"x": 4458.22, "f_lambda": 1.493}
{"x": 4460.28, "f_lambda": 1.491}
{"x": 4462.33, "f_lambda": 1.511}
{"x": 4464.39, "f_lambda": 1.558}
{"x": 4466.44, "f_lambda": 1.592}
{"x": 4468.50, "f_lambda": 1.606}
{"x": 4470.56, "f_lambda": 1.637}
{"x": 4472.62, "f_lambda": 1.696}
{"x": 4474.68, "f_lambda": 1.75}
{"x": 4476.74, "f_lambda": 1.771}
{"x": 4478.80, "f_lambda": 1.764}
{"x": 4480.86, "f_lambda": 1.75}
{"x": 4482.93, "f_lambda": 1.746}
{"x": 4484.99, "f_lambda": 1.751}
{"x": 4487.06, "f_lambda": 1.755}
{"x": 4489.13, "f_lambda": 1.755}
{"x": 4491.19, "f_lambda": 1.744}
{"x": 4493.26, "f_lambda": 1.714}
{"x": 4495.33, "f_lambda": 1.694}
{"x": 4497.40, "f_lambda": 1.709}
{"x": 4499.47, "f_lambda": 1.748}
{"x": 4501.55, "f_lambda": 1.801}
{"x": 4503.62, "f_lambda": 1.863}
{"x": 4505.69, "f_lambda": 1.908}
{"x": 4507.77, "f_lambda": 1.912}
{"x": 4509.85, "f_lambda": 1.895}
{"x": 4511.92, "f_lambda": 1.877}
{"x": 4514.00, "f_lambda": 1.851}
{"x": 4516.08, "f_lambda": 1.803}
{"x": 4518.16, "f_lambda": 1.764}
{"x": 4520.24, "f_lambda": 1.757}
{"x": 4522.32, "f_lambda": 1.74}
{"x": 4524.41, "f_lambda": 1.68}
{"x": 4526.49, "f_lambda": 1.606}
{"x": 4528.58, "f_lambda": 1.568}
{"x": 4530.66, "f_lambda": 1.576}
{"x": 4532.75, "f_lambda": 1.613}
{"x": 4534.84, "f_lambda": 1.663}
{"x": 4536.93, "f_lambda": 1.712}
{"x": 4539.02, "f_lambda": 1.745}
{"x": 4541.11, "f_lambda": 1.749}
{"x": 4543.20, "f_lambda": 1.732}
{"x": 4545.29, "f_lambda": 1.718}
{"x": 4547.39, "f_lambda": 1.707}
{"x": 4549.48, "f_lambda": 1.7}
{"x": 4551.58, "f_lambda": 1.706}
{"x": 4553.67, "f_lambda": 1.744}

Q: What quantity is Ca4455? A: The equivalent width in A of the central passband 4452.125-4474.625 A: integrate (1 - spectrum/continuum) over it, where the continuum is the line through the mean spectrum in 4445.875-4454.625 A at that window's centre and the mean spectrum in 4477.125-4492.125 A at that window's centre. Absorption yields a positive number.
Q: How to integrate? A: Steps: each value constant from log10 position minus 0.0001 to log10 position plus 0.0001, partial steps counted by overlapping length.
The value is 1.54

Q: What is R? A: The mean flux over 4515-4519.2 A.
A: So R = 1.78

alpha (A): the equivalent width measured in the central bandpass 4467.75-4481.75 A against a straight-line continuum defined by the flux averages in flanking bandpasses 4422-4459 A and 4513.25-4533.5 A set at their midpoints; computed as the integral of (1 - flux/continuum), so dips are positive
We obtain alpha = -0.7 A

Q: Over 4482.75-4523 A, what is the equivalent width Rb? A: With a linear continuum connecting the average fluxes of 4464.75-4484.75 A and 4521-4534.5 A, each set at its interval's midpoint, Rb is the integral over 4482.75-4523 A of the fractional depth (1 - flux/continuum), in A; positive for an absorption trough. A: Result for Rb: -3.06 A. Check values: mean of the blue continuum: 1.7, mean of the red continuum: 1.63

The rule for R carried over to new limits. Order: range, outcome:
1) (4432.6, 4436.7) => 1.52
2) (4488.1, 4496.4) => 1.73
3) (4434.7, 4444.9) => 1.63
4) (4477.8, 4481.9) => 1.76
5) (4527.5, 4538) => 1.63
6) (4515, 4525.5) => 1.75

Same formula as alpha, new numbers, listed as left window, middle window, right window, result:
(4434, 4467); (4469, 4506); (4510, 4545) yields -2.1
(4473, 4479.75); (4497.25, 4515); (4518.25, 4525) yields -1.1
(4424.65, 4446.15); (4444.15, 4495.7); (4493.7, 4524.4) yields 0.8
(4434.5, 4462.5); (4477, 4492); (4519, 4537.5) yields -1.2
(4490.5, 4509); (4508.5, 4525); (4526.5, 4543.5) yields -0.7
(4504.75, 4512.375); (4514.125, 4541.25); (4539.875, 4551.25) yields 1.7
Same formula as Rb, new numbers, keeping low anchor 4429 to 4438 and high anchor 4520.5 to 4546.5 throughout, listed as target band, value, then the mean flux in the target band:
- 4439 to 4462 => -0.8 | 1.61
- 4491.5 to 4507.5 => -1.5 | 1.78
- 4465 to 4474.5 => -0.3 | 1.64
